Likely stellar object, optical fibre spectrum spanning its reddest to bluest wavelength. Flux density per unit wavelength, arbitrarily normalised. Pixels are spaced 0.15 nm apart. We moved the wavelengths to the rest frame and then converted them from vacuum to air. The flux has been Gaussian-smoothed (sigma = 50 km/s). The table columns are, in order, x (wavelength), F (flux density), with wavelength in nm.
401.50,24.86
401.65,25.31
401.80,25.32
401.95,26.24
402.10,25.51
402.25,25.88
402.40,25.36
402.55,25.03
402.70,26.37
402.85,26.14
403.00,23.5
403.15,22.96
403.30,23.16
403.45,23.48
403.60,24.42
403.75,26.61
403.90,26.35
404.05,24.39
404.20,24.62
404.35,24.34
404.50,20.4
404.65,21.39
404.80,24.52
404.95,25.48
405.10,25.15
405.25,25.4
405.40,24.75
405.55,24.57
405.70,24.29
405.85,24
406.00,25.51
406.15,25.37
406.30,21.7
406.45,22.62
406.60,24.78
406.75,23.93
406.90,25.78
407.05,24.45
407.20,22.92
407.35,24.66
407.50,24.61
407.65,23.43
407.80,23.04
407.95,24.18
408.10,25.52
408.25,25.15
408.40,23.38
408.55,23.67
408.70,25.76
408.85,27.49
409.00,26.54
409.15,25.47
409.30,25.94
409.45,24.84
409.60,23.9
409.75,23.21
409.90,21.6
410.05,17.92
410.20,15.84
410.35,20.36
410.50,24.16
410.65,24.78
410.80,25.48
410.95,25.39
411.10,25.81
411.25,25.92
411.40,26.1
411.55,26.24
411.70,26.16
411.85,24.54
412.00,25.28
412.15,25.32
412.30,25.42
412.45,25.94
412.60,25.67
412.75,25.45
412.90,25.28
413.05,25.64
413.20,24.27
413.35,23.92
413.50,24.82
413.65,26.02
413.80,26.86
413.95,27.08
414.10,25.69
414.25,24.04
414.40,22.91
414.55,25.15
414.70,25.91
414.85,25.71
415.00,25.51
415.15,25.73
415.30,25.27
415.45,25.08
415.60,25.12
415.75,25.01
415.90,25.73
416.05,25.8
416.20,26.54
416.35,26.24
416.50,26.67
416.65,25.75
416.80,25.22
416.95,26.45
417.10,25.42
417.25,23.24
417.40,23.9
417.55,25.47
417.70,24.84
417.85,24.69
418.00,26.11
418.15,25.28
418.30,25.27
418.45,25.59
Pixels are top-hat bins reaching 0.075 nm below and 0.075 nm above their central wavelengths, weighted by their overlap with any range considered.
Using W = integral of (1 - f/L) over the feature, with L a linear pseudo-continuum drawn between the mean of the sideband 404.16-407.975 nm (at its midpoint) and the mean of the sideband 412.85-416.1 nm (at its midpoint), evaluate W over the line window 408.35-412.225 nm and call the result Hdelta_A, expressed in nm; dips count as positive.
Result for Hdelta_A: 0.06 nm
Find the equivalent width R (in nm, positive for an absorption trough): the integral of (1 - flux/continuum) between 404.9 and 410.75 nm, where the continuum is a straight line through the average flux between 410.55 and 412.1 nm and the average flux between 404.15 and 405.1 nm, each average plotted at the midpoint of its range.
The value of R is 0.11 nm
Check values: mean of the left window 23.6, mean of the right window 25.5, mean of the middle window 24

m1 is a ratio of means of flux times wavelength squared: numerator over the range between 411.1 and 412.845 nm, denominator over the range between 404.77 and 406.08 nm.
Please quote 1.06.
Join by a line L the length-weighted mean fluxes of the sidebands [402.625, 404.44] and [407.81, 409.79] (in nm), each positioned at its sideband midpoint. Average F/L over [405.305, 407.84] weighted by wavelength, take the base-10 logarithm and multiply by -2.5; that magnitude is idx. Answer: 0.03 mag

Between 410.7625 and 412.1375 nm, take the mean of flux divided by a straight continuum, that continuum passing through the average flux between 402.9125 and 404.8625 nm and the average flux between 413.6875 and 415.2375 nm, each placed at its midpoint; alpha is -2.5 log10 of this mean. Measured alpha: -0.03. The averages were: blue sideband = 23.9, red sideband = 25.5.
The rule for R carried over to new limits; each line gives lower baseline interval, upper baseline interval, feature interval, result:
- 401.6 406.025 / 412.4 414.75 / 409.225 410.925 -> 0.16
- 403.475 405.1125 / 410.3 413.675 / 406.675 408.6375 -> 0.03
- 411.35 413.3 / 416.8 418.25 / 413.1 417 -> -0.04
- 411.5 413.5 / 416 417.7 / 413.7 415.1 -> 0.00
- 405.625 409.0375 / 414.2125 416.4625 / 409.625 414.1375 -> 0.08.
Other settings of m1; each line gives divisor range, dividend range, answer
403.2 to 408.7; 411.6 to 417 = 1.09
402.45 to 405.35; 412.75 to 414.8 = 1.08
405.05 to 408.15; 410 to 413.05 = 1.03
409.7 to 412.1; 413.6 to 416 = 1.09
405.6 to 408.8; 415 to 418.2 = 1.10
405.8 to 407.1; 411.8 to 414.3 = 1.08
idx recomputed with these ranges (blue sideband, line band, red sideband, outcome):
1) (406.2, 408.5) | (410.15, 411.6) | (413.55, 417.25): 0.027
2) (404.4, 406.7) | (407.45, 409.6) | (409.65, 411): -0.097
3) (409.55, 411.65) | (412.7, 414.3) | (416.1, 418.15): -0.049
